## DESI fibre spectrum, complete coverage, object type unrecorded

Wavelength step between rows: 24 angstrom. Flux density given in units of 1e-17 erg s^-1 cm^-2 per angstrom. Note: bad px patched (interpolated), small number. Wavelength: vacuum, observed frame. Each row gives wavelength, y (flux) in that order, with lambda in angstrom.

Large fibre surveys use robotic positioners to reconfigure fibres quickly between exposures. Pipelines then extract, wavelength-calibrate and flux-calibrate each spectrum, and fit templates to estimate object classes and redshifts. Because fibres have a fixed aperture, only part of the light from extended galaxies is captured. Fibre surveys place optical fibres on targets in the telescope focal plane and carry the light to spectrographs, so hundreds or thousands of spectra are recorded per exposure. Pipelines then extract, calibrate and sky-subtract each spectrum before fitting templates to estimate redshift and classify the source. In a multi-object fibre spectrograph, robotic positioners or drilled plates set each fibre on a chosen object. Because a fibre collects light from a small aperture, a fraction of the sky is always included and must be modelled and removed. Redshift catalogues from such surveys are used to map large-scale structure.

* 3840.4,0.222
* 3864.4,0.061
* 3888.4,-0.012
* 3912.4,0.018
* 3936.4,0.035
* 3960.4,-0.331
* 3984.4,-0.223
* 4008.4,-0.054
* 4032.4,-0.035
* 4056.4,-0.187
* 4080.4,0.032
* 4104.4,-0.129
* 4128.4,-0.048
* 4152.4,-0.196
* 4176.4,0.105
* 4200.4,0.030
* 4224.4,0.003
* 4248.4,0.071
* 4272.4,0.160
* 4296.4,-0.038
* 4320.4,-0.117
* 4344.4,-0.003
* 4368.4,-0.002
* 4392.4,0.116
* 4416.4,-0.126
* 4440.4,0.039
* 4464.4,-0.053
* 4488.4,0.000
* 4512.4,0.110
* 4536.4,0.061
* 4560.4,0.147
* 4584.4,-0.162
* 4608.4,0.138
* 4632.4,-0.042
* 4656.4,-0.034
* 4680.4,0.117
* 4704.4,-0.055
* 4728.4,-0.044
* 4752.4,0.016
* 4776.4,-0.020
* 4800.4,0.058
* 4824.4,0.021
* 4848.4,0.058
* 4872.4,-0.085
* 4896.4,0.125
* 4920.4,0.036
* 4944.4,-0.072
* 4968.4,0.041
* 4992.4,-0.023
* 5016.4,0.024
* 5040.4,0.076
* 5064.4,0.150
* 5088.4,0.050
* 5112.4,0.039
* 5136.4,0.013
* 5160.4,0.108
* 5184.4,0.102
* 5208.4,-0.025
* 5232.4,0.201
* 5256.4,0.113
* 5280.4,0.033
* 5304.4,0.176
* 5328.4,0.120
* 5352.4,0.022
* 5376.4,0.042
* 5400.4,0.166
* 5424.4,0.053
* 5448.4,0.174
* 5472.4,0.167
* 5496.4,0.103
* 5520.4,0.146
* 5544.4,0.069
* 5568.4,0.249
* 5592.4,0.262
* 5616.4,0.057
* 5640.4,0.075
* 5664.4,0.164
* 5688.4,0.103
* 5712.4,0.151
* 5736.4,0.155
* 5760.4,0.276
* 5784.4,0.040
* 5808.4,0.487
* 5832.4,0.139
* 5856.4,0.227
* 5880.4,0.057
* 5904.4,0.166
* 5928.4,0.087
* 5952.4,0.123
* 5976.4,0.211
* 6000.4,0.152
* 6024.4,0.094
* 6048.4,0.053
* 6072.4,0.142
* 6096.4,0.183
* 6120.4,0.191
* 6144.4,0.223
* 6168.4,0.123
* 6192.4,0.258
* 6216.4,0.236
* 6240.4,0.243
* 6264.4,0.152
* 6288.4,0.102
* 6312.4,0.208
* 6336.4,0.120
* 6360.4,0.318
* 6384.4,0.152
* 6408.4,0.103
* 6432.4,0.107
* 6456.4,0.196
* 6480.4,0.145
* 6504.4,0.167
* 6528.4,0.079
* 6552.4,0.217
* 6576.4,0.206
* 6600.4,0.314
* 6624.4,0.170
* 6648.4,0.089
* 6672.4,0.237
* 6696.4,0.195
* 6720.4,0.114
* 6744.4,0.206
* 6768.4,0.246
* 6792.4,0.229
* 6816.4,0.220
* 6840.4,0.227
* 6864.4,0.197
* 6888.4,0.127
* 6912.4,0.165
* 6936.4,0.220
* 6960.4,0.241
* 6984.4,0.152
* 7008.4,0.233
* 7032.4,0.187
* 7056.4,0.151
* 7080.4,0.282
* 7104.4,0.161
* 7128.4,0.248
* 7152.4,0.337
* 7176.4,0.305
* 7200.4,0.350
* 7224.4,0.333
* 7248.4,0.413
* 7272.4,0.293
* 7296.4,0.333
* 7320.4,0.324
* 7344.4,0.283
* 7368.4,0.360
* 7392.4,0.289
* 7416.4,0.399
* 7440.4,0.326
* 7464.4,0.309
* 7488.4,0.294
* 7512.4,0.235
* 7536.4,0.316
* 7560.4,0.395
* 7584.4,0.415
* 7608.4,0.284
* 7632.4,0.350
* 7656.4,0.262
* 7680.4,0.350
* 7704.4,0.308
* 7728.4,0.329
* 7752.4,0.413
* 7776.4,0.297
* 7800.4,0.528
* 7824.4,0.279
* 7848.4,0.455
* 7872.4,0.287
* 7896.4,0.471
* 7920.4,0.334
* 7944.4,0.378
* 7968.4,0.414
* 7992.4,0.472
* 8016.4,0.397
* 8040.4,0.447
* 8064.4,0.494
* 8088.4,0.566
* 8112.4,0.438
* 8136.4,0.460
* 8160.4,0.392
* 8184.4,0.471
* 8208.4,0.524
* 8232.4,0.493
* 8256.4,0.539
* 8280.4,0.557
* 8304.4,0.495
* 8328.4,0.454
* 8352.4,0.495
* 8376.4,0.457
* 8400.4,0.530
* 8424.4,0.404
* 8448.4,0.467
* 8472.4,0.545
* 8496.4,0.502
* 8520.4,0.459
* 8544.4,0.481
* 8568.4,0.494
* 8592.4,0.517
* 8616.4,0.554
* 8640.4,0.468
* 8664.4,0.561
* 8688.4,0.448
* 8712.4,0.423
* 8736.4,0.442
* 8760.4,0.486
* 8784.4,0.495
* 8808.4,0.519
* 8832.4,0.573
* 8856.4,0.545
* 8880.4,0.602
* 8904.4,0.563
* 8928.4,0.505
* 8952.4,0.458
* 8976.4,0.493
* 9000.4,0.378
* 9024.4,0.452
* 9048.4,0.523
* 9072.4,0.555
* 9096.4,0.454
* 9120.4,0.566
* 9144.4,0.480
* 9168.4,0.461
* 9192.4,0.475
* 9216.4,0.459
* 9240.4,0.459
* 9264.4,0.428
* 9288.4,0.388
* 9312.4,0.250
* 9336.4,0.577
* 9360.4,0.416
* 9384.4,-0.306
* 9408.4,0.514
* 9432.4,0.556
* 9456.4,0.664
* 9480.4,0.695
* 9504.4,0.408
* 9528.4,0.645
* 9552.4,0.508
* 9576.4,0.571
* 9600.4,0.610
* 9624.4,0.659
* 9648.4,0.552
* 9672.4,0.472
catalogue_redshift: 0.79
